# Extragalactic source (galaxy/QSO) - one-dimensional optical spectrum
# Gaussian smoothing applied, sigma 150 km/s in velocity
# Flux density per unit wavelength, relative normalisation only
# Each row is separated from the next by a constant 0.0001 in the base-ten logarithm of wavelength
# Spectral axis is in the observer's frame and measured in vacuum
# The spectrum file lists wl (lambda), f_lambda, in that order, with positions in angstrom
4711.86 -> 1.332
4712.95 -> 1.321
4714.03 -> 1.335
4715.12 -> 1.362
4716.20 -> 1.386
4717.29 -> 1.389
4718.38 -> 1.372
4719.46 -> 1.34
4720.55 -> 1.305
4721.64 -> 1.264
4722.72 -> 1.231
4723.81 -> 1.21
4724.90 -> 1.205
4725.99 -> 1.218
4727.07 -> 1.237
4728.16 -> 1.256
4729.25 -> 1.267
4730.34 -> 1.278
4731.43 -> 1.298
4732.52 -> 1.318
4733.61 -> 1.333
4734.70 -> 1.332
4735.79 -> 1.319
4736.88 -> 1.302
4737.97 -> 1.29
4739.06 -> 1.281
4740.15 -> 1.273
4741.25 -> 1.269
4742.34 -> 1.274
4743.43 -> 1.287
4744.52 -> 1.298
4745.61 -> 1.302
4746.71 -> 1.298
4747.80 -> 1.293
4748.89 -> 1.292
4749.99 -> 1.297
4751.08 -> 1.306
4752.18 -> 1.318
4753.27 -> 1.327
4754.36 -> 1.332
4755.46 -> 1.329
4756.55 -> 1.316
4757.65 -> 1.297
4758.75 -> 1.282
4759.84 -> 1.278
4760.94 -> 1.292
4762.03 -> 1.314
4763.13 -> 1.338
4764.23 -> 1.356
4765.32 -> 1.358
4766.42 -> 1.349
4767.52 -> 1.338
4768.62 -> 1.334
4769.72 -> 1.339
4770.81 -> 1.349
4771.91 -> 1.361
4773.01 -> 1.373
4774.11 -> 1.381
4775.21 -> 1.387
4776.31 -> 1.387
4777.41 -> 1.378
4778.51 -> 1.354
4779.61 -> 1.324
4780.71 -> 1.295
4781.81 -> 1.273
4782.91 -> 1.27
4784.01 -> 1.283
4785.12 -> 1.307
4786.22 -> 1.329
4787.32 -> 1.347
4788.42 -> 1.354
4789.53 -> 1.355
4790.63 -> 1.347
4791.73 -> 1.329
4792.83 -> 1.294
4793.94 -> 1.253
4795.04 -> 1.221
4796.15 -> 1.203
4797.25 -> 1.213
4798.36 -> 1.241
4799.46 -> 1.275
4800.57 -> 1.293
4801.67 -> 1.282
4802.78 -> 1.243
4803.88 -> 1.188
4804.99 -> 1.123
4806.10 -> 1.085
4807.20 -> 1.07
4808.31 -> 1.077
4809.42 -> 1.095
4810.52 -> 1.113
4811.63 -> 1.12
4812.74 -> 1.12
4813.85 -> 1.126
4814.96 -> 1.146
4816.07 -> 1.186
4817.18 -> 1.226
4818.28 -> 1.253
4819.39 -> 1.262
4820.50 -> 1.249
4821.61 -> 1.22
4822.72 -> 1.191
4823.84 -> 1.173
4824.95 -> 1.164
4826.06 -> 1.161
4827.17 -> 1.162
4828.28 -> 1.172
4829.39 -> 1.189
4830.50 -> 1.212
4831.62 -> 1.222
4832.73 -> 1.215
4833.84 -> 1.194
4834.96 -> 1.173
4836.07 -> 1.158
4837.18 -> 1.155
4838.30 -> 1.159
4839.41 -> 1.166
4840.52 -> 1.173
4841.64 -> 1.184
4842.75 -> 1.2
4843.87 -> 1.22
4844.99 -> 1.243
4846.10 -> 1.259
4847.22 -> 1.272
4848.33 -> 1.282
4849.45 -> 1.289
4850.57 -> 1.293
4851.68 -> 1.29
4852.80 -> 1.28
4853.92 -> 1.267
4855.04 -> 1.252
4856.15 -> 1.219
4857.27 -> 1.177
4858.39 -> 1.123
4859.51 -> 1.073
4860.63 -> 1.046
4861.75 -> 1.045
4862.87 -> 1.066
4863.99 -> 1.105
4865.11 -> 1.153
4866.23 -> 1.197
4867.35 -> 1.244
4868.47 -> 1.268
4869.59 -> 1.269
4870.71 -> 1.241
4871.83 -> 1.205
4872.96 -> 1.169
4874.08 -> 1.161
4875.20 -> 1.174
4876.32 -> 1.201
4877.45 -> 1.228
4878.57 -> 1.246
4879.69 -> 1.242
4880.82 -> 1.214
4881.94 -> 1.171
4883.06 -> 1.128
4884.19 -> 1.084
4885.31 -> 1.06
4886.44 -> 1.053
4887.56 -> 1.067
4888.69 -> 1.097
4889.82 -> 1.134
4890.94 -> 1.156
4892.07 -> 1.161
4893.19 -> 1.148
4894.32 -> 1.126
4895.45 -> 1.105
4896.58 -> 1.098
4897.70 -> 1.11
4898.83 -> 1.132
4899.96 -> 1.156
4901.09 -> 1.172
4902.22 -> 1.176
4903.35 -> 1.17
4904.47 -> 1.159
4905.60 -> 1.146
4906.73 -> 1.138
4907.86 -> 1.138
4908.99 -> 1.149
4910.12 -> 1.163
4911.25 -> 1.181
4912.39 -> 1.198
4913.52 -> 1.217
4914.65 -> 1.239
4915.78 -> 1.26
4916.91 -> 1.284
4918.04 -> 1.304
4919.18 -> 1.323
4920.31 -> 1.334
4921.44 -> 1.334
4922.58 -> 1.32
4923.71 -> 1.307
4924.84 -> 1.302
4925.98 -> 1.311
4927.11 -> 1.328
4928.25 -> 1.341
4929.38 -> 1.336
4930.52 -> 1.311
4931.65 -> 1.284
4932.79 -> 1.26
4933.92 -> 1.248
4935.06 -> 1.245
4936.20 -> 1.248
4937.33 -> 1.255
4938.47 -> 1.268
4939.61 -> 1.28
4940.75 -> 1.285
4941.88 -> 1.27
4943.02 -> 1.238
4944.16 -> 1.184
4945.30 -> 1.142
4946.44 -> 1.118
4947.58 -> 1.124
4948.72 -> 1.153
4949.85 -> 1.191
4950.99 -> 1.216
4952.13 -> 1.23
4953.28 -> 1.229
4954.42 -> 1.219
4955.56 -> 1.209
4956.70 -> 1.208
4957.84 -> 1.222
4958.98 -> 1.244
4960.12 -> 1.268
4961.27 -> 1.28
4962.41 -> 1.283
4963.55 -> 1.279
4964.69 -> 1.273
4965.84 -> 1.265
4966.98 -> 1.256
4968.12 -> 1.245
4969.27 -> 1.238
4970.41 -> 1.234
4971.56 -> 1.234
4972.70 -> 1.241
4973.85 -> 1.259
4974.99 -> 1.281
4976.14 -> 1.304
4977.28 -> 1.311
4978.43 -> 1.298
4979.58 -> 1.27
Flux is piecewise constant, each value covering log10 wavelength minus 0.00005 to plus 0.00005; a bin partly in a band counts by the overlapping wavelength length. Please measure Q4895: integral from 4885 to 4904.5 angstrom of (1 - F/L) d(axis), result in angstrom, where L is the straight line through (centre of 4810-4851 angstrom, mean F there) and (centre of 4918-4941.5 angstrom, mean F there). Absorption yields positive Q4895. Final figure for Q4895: 2.1 angstrom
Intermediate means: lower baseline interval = 1.2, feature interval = 1.13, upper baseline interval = 1.3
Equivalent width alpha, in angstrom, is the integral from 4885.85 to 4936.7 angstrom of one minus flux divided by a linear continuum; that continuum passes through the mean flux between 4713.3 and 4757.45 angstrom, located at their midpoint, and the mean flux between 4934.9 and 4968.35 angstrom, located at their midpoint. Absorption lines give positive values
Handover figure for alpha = 1.3 angstrom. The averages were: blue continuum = 1.3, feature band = 1.21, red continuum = 1.23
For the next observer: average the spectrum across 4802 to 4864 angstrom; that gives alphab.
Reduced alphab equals 1.18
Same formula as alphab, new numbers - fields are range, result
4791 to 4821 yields 1.2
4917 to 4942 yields 1.3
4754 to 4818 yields 1.27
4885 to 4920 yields 1.16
